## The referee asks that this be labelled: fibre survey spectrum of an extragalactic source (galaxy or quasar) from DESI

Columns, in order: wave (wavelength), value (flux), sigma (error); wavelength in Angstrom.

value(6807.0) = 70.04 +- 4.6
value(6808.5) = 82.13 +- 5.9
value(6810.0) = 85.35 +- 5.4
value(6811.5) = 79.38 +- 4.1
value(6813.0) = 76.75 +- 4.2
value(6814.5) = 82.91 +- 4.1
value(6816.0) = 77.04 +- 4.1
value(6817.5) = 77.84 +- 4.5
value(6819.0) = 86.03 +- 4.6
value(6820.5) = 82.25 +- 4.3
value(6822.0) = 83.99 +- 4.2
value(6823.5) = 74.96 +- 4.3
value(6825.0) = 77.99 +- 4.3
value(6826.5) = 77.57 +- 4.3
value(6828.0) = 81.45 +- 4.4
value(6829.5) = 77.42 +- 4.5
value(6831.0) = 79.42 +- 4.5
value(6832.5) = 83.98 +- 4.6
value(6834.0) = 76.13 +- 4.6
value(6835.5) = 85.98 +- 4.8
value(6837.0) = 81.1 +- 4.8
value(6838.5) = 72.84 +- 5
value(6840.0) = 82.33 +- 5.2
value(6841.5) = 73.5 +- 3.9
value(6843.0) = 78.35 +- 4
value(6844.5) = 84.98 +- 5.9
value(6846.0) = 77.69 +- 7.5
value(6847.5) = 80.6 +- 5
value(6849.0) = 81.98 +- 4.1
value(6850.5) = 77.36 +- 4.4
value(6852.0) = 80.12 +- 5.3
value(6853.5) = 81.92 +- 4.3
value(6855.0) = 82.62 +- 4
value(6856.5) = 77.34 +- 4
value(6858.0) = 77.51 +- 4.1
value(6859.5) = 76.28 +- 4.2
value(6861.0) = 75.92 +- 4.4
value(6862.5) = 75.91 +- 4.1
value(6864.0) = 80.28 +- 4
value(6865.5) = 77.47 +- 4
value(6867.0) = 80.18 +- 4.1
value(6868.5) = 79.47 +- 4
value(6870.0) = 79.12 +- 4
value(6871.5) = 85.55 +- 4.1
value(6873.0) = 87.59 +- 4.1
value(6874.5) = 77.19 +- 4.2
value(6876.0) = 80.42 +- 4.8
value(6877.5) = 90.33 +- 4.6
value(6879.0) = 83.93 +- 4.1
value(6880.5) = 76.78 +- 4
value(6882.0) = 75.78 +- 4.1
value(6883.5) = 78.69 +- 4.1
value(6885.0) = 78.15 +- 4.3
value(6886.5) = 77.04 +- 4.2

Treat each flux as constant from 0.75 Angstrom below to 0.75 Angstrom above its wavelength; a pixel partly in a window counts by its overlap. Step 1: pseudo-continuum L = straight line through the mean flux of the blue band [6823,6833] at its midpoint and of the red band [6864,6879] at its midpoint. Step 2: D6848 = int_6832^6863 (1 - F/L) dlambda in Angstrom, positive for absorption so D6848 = 0.4 Angstrom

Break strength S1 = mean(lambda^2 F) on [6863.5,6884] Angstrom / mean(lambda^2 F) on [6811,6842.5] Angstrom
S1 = 1.0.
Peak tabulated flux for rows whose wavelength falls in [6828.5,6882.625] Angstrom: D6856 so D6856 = 90.33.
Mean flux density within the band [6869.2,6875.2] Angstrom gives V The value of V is 82.4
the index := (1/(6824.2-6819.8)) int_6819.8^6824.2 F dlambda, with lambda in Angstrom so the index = 80.4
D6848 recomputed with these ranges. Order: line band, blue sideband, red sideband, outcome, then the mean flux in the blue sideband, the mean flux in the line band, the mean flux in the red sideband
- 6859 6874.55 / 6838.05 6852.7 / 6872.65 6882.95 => 0.2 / 79.1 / 79.7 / 81.4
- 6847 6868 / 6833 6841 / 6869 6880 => 0.7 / 79.6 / 79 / 83.2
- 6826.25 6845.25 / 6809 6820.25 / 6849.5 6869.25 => 0.0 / 80.9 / 79.7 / 78.7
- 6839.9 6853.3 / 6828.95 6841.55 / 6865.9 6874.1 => 0.1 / 79.5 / 79.6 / 82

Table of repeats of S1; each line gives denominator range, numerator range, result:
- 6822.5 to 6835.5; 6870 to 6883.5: 1.05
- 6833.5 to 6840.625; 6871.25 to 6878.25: 1.07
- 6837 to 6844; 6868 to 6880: 1.08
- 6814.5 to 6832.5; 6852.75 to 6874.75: 1.01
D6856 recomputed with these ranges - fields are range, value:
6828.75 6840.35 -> 85.98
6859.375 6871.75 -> 85.55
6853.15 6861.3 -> 82.62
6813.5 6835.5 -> 86.03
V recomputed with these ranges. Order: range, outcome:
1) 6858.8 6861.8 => 76.1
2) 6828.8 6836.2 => 80.6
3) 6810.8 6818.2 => 78.8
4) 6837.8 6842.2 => 76.3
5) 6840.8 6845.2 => 78.9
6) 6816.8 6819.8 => 82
